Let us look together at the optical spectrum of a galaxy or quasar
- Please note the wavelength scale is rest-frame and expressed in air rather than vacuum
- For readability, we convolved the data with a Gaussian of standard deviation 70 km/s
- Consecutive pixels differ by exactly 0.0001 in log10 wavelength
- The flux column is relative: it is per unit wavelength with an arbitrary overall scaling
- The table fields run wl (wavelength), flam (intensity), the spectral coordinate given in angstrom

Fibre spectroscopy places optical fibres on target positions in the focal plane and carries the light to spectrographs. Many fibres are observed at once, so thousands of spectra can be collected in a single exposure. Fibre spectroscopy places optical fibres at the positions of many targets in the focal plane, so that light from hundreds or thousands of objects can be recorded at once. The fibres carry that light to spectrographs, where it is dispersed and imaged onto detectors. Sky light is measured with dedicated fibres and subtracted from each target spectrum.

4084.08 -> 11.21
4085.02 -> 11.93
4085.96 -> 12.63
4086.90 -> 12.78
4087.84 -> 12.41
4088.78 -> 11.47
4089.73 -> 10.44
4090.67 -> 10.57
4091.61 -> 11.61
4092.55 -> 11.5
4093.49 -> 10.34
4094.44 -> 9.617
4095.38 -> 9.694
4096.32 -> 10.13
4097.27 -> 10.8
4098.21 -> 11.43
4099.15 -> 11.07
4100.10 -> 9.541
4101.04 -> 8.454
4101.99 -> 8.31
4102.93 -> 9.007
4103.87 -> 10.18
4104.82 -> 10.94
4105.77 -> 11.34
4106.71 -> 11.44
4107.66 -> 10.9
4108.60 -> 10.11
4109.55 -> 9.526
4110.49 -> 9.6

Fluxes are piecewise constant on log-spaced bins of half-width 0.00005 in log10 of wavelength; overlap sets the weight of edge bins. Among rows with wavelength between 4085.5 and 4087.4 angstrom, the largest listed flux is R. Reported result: 12.78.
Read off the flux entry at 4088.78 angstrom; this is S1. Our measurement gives 11.47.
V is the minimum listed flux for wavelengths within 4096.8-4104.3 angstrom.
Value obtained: 8.31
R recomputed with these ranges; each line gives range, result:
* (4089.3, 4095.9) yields 11.61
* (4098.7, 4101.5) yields 11.07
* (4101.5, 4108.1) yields 11.44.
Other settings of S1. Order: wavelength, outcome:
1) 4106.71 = 11.44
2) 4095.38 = 9.694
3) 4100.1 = 9.541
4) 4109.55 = 9.526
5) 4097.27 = 10.8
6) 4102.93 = 9.007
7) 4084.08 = 11.21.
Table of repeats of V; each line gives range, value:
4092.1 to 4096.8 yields 9.617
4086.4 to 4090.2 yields 10.44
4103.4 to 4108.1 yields 10.18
